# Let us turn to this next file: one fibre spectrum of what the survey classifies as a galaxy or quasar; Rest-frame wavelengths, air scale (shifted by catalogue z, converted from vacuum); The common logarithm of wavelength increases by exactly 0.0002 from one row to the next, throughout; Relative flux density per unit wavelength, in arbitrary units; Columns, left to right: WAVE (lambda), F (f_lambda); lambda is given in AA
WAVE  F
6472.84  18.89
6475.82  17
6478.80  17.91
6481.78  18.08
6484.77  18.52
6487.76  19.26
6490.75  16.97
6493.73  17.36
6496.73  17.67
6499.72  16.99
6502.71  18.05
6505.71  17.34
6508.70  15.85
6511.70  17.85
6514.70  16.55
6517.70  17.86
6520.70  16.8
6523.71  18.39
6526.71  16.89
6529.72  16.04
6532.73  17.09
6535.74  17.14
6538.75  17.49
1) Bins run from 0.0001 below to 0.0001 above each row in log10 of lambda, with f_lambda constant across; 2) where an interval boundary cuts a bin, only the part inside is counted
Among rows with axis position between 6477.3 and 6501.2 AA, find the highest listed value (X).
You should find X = 19.26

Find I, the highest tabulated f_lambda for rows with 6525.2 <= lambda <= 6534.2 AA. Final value 17.09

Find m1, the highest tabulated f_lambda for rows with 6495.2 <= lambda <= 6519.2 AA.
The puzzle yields 18.05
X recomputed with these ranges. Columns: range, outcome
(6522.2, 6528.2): 18.39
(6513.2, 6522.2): 17.86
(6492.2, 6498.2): 17.67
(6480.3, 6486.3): 18.52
